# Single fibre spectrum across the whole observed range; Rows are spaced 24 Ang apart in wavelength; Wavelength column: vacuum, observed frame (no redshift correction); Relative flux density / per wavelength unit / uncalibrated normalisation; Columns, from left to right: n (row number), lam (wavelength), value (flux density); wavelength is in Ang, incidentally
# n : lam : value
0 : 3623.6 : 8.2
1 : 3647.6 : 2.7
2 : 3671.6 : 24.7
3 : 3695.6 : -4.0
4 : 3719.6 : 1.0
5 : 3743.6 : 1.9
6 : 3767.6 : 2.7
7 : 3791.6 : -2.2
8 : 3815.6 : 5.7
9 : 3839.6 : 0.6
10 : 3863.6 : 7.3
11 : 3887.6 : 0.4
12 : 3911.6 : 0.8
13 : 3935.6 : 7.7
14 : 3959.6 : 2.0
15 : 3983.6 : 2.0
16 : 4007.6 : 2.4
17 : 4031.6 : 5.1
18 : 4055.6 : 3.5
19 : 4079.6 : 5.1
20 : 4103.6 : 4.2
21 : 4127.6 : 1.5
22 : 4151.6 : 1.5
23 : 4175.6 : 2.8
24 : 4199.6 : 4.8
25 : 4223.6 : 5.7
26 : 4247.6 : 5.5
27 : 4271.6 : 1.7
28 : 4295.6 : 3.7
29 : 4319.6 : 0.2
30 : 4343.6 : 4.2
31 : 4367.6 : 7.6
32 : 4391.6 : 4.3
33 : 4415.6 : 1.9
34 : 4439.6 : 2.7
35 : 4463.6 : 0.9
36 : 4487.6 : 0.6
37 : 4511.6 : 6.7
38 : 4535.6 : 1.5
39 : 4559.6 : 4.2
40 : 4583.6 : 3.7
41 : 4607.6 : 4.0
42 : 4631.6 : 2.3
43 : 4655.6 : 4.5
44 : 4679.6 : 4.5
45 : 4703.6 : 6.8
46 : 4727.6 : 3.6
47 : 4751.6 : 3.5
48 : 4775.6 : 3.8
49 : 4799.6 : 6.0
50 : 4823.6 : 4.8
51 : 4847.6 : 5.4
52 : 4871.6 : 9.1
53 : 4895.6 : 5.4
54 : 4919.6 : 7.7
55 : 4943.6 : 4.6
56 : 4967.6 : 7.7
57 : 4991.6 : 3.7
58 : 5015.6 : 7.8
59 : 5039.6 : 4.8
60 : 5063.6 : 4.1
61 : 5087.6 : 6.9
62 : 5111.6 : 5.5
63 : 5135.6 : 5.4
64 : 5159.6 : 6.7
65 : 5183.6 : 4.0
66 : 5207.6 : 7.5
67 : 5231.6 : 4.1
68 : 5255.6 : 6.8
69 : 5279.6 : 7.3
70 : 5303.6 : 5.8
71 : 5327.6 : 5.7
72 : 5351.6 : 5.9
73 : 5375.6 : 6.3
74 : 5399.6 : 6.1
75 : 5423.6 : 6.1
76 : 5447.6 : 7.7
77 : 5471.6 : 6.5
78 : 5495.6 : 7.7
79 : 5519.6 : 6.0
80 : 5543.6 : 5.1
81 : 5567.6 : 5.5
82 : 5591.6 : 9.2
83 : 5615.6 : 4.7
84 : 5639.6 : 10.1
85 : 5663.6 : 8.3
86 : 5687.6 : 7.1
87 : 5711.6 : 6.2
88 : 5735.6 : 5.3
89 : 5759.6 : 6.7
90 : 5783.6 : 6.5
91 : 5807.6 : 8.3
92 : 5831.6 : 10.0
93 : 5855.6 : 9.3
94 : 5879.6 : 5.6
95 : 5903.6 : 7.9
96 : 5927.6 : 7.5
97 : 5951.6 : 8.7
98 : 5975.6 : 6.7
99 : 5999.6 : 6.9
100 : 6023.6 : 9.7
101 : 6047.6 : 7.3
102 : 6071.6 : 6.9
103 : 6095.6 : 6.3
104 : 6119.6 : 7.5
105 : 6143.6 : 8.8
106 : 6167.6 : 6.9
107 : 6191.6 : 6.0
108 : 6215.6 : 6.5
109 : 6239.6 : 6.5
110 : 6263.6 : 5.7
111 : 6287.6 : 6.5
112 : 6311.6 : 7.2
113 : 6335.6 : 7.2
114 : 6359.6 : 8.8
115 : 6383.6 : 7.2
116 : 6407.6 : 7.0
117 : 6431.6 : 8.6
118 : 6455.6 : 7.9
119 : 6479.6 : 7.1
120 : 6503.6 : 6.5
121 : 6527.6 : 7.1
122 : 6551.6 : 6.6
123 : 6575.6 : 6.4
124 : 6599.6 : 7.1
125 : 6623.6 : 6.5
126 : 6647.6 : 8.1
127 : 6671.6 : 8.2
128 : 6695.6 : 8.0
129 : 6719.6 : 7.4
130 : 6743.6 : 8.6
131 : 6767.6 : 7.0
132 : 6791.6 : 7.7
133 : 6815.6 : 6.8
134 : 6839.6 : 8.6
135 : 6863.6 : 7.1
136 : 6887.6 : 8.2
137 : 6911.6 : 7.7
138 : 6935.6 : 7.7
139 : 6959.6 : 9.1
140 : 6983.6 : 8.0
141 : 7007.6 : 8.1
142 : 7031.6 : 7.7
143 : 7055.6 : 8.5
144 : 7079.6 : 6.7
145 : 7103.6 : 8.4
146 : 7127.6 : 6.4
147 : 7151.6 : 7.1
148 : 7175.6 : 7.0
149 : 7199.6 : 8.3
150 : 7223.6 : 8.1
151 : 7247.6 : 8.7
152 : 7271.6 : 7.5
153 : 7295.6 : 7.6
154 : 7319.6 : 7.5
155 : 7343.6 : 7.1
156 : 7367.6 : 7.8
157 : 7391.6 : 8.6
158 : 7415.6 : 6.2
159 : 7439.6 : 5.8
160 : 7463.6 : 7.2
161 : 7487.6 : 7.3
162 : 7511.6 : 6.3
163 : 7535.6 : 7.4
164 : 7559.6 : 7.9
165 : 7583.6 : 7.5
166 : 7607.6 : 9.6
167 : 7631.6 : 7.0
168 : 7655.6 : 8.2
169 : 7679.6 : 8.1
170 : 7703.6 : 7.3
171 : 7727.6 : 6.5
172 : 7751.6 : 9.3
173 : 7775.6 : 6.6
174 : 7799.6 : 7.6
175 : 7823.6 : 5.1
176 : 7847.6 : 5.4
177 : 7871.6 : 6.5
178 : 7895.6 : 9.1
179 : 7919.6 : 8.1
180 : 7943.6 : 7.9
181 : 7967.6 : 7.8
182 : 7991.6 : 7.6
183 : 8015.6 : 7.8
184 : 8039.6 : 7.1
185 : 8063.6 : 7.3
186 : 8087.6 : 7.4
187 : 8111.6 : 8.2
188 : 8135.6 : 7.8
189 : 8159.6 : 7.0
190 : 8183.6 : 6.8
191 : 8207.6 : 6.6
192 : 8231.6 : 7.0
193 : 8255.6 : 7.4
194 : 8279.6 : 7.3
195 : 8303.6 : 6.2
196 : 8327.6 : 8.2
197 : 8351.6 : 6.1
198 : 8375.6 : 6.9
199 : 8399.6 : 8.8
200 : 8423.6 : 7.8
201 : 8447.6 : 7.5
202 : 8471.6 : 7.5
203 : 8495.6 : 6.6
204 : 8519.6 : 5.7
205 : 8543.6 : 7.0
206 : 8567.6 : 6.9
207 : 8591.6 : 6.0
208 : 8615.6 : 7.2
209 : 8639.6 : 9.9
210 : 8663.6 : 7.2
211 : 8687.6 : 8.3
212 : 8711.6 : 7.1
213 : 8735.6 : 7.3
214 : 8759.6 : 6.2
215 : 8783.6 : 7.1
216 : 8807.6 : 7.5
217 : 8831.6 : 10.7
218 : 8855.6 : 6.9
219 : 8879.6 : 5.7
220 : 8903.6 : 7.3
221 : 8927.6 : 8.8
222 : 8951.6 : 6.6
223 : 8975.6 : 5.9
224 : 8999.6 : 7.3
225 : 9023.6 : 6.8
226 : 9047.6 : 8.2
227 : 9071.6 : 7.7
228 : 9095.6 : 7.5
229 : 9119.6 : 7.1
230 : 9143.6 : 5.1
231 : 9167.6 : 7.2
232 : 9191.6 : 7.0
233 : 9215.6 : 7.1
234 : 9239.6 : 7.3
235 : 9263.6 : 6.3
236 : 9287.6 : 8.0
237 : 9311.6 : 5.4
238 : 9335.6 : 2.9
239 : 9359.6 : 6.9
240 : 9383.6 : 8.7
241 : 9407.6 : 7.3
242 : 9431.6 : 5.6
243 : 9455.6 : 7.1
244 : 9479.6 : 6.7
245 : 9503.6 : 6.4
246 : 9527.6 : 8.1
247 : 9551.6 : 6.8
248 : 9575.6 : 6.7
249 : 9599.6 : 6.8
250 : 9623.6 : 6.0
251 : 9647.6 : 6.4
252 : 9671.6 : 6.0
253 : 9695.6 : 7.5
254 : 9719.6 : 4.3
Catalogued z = 0.204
